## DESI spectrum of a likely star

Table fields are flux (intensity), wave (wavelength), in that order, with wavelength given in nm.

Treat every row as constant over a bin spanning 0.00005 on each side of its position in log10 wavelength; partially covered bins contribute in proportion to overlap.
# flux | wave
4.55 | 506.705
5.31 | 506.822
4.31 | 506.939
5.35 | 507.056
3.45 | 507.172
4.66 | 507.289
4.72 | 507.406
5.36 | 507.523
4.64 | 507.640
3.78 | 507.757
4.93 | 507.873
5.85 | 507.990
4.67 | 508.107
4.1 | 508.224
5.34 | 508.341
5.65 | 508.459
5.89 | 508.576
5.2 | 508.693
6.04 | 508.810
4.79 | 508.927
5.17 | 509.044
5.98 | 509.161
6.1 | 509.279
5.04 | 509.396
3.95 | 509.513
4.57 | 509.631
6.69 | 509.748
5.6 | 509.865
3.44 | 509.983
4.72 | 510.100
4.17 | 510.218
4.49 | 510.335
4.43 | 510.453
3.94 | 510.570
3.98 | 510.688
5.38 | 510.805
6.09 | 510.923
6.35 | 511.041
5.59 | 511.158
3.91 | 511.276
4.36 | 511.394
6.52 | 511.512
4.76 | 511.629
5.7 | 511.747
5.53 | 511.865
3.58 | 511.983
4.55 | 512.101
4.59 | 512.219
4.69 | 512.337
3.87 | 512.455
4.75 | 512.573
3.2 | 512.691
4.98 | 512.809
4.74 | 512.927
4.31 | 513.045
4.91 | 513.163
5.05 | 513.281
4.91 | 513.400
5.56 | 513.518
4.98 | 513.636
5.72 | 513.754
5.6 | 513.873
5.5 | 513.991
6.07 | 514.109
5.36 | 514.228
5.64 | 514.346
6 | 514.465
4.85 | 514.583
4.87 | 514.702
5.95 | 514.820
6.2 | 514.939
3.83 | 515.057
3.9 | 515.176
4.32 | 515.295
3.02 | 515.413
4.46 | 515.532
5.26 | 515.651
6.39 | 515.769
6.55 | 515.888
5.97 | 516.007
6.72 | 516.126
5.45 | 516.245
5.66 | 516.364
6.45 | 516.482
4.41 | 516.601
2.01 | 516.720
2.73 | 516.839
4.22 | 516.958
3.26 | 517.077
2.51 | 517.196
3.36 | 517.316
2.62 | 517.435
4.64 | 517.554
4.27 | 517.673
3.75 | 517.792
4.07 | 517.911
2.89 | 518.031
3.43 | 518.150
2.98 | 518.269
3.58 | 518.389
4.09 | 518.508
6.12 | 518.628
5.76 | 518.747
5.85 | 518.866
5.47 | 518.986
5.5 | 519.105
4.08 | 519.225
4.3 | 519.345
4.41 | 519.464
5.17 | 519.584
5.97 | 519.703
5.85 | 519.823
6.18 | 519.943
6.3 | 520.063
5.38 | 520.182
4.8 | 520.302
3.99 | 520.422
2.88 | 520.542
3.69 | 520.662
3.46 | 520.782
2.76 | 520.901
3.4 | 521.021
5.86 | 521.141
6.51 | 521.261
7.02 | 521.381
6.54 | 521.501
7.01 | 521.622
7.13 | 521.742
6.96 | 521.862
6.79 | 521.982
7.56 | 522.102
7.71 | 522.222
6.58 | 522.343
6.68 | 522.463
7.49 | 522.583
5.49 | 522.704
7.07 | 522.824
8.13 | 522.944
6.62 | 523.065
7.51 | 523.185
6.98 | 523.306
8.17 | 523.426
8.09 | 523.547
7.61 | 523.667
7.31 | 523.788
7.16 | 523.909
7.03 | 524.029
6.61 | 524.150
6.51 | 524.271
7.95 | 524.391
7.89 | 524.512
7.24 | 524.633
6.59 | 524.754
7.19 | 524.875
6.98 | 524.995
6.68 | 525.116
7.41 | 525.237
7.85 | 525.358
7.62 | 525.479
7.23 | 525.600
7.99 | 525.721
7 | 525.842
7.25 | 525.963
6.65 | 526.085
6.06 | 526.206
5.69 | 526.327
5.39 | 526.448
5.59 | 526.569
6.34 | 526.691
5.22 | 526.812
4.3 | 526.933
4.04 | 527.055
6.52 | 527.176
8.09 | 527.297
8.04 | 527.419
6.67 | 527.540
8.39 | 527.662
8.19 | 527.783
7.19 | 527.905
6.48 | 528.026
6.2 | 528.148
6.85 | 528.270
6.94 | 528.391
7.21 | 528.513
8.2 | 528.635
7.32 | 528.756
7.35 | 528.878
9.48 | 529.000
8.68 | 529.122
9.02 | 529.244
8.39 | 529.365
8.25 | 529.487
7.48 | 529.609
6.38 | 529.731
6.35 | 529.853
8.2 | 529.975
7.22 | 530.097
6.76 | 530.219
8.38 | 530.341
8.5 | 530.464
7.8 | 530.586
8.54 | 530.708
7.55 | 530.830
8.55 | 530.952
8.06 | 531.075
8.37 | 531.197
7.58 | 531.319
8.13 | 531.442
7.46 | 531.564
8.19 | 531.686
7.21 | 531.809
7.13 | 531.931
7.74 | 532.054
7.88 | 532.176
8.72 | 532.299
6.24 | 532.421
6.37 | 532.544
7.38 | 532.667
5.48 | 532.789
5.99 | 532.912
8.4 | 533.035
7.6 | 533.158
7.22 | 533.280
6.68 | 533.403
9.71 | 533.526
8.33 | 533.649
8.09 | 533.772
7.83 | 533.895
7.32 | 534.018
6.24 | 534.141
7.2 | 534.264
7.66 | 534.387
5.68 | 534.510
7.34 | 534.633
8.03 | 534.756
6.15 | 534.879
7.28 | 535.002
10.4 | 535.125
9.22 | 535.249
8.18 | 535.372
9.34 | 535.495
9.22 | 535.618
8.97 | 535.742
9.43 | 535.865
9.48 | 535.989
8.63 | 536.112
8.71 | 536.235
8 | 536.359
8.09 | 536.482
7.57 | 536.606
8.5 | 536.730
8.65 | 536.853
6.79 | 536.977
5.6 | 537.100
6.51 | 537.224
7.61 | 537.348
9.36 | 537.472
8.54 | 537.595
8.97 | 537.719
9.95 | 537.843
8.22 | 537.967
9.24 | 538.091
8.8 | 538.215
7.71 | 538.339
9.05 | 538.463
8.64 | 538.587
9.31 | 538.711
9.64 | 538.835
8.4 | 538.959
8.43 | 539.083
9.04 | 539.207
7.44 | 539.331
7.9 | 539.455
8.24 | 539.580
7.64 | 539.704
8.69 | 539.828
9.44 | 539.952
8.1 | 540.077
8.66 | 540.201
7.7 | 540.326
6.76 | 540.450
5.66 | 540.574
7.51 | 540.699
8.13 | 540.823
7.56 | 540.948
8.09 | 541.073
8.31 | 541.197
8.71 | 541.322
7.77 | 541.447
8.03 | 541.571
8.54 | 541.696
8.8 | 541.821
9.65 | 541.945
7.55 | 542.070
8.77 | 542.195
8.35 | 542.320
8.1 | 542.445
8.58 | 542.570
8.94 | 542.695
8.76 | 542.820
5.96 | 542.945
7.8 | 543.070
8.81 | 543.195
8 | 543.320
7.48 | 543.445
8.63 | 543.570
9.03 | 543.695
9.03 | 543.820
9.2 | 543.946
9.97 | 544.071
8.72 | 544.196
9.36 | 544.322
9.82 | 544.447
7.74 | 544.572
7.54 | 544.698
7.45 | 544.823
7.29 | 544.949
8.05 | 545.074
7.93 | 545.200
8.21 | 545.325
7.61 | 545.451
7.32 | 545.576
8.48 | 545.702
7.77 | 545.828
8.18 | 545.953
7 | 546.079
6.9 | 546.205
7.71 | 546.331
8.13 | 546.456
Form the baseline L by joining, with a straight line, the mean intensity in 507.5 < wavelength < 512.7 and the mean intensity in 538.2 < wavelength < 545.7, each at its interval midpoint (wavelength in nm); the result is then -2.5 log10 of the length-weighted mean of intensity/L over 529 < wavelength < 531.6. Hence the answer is -0.13 mag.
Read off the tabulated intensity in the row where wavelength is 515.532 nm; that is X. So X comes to 4.46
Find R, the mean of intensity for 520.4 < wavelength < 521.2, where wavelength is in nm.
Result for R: 3.71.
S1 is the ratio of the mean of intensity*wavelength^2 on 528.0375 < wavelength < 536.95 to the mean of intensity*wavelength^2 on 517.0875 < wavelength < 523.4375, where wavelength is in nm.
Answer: 1.5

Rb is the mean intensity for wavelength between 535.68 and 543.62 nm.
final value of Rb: 8.26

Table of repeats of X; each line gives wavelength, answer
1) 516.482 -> 6.45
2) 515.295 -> 4.32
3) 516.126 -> 6.72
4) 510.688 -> 3.98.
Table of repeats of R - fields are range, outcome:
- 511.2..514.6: 4.98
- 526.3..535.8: 7.47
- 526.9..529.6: 7.39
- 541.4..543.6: 8.25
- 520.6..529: 6.76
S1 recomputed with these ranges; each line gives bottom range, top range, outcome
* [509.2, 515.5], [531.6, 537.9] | 1.74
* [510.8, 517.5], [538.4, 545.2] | 1.90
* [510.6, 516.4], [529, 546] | 1.74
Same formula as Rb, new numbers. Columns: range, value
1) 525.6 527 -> 6.17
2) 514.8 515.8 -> 4.73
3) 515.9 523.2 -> 5.16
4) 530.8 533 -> 7.45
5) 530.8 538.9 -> 7.99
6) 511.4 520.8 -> 4.75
